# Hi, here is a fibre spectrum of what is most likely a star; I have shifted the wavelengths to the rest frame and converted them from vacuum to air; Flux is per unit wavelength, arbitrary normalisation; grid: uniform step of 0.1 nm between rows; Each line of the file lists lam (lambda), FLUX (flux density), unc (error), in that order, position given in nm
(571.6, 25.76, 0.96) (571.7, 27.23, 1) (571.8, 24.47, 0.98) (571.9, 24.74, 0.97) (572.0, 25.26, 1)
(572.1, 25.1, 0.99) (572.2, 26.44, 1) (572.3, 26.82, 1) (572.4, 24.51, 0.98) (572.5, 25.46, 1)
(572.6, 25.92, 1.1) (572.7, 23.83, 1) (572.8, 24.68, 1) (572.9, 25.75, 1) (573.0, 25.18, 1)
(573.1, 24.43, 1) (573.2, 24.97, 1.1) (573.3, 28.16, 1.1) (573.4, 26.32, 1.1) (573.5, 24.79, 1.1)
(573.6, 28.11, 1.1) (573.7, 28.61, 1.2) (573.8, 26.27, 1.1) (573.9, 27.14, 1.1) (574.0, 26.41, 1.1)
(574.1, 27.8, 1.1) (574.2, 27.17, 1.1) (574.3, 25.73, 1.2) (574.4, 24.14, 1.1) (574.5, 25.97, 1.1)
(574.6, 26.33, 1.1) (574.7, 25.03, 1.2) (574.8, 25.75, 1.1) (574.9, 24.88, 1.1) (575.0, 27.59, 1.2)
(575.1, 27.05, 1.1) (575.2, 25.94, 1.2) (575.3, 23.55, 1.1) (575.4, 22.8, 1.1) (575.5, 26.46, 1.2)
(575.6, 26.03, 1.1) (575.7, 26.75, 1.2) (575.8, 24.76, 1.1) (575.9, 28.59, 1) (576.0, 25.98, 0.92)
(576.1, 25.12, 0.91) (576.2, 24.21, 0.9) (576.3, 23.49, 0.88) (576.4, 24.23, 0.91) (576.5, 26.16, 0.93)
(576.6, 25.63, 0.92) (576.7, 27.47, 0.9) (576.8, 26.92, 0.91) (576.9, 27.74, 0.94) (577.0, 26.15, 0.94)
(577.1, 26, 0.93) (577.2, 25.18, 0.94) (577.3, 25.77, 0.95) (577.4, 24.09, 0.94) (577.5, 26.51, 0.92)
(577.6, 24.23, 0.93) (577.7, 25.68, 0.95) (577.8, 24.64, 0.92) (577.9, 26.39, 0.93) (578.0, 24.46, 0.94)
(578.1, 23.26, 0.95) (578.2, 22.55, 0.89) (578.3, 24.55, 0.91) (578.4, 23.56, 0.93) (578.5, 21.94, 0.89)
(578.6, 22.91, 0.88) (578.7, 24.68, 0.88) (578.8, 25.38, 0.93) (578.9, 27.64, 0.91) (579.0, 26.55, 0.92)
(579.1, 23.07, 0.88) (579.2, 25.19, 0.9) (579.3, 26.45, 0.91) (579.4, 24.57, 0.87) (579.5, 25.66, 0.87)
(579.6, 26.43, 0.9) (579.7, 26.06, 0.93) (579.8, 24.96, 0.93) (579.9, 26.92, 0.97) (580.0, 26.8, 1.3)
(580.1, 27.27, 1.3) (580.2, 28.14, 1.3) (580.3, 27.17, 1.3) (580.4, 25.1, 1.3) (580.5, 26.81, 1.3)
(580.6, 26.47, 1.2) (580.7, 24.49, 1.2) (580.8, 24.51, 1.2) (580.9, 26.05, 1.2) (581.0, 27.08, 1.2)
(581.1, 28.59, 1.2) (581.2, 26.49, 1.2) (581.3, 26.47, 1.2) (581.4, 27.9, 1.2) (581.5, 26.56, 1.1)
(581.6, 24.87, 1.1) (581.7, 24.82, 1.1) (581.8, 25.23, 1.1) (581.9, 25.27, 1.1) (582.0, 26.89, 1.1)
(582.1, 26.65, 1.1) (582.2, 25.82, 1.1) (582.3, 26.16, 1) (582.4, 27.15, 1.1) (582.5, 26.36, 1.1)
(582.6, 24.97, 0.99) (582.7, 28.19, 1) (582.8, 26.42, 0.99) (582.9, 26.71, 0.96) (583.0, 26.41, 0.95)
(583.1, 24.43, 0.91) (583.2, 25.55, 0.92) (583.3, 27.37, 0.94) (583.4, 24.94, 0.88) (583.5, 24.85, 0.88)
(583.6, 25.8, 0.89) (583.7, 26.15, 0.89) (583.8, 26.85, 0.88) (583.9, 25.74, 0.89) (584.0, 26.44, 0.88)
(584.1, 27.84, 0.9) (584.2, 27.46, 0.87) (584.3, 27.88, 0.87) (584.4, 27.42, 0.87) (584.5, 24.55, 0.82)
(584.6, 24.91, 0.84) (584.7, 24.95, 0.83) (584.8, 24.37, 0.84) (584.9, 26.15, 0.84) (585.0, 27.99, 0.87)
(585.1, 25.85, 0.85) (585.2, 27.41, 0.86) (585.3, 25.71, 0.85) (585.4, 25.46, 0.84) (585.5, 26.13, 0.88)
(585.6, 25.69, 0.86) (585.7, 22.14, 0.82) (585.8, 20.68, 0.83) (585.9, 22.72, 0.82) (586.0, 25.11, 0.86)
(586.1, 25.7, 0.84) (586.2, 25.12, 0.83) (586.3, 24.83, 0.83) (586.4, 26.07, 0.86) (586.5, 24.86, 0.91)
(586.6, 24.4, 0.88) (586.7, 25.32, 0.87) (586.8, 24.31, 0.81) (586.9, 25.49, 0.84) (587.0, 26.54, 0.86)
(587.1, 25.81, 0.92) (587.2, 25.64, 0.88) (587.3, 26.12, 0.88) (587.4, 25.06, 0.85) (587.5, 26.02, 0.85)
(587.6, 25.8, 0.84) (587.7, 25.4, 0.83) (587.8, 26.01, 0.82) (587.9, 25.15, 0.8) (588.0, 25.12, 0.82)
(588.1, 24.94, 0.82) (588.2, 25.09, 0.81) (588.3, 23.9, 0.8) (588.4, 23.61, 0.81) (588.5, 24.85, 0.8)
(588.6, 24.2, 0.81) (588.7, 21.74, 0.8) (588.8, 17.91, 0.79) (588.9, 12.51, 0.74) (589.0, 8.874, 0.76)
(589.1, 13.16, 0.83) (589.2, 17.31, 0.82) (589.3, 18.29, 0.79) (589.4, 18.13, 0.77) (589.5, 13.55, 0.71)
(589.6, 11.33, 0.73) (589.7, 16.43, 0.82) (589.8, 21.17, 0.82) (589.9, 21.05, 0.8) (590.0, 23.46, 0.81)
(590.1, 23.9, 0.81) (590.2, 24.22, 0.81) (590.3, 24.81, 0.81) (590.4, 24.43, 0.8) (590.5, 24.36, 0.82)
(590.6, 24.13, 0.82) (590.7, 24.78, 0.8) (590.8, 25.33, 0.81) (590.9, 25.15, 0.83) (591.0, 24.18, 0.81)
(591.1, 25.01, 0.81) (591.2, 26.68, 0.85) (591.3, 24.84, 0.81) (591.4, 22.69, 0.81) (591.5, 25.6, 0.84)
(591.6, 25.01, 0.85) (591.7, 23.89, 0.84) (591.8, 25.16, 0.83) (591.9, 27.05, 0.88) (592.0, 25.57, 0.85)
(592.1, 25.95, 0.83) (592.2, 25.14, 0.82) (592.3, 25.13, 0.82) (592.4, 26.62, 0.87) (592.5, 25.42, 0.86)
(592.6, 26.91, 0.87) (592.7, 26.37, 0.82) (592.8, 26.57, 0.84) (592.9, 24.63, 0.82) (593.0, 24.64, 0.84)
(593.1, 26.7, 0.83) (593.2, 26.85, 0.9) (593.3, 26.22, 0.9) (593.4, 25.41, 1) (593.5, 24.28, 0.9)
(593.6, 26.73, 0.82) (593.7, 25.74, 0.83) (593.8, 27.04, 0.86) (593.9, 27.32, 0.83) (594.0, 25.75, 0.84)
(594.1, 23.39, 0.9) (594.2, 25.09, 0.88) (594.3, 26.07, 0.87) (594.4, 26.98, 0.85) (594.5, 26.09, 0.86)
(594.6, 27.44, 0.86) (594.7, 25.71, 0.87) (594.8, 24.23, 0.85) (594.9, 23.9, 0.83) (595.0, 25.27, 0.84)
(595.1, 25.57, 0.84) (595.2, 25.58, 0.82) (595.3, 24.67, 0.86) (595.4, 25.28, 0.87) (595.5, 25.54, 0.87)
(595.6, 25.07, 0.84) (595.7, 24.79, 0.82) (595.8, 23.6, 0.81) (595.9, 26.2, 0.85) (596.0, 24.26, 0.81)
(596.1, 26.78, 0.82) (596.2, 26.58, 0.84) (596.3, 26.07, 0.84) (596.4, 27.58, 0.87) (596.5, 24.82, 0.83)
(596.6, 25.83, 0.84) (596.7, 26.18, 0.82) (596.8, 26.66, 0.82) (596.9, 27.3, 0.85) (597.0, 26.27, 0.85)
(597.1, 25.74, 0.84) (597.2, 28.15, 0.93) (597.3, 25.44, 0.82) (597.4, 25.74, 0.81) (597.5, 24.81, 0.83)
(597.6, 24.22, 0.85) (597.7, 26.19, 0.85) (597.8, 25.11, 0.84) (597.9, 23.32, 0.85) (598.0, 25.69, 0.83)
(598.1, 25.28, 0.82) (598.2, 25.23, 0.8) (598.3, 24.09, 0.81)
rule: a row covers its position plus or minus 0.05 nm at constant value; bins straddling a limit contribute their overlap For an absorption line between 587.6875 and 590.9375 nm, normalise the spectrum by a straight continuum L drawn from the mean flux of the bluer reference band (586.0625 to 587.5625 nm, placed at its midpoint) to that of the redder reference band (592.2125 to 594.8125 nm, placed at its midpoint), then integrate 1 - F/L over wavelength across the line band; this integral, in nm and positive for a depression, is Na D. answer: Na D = 0.55 nm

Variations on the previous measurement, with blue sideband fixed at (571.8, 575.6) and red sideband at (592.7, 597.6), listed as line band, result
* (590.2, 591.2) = 0.04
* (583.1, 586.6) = 0.03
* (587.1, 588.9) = 0.11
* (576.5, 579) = 0.06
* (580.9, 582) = -0.02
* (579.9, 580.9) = -0.02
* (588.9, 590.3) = 0.43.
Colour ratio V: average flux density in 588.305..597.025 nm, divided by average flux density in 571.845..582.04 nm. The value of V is 0.9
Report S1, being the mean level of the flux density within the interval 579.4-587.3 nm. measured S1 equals 25.9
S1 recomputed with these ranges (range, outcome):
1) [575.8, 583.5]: 25.7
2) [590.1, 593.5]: 25.3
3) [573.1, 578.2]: 25.8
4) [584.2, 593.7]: 24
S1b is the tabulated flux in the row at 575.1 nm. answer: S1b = 27.05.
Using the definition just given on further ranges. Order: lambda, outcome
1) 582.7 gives 28.19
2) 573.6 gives 28.11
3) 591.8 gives 25.16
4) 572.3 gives 26.82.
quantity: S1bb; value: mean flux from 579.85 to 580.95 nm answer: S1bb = 26.3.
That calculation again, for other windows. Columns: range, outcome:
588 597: 24.1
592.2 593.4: 25.9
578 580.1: 25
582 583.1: 26.4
